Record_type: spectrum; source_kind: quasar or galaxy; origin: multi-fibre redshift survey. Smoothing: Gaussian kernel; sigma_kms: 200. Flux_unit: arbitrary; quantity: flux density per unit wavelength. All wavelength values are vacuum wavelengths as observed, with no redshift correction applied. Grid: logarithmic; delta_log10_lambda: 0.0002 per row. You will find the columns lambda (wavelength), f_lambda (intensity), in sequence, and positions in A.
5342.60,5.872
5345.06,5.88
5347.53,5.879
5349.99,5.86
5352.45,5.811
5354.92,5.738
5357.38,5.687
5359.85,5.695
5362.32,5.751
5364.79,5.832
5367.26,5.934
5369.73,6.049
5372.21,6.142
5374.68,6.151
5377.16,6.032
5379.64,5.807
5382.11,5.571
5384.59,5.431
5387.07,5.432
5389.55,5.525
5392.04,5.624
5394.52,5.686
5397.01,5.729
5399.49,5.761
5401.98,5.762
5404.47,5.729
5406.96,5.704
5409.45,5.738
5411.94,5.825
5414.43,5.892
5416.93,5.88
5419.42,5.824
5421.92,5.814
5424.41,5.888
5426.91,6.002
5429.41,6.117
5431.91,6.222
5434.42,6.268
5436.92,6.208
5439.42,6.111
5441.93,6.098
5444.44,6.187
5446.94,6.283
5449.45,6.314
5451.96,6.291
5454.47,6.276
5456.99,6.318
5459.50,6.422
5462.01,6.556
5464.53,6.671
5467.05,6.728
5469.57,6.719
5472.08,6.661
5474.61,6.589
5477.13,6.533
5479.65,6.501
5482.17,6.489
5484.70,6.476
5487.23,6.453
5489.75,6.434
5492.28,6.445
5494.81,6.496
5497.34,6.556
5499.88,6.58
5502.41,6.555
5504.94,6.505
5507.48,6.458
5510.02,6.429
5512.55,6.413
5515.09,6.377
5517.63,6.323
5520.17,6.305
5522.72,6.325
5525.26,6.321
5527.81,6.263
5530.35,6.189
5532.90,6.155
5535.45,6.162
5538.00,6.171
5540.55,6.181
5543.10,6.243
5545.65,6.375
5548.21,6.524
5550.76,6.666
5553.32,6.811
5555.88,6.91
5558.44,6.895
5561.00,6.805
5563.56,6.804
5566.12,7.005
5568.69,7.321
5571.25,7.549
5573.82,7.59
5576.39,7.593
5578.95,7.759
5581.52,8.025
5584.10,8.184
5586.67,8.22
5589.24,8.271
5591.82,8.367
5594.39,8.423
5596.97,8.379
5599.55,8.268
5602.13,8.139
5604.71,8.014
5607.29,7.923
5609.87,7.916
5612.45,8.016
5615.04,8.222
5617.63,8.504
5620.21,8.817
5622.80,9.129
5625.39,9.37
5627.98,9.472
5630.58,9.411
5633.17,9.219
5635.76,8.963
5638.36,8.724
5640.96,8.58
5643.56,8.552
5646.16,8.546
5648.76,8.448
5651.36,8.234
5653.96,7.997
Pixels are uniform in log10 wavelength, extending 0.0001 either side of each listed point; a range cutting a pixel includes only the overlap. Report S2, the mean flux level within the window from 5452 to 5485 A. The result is 6.53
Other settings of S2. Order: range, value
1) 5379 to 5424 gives 5.71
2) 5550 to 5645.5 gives 8.09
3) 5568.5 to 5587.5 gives 7.8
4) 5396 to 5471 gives 6.12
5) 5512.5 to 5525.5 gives 6.34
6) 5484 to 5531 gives 6.42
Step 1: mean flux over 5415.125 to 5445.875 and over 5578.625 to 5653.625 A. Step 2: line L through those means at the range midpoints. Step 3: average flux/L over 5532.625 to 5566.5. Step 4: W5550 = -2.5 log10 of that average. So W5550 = 0.16 mag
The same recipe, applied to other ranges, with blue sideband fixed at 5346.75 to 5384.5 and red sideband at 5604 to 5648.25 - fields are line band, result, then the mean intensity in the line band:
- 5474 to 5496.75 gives 0.10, 6.49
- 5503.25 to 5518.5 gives 0.16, 6.43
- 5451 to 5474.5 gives 0.06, 6.52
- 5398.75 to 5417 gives 0.10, 5.78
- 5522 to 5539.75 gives 0.22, 6.22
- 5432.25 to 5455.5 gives 0.08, 6.23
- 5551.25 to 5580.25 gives 0.12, 7.17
